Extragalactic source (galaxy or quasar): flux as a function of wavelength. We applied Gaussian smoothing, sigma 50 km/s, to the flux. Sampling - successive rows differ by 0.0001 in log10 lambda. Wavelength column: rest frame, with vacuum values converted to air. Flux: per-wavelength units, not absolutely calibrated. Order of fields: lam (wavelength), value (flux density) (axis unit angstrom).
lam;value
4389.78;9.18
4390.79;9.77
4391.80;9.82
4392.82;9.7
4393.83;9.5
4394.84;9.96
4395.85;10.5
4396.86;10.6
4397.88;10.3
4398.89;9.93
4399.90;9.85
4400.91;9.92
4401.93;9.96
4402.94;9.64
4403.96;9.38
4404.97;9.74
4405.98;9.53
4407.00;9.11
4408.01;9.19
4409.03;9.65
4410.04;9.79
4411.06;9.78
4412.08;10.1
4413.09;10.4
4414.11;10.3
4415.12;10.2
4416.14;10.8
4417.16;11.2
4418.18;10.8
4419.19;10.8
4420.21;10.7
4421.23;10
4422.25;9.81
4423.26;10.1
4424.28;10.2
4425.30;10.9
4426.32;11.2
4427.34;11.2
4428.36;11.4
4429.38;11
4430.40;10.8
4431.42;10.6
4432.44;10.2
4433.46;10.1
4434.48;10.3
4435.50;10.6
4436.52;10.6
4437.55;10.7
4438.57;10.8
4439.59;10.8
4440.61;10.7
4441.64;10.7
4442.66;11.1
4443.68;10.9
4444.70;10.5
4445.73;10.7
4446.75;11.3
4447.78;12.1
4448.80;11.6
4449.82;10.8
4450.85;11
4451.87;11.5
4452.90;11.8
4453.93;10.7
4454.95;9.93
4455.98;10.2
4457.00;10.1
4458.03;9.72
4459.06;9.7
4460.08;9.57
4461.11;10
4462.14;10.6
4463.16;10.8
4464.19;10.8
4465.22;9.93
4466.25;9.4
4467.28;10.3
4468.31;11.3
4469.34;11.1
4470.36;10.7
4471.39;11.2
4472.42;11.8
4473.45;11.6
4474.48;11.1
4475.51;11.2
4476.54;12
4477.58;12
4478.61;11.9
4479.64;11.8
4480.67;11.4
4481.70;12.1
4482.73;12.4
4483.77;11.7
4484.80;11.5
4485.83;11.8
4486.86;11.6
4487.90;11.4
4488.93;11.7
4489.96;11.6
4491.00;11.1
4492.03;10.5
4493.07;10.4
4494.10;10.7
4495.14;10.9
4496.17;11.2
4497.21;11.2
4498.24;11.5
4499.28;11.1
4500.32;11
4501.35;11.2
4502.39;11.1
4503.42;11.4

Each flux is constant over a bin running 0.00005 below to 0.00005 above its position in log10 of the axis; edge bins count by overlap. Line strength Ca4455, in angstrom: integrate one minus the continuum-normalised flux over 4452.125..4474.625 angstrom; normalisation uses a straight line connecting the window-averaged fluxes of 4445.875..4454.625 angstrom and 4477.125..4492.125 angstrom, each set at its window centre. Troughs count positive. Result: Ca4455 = 1.72 angstrom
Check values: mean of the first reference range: 11.3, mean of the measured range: 10.6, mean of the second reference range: 11.7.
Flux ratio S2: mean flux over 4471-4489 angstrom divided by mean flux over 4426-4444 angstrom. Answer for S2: 1.1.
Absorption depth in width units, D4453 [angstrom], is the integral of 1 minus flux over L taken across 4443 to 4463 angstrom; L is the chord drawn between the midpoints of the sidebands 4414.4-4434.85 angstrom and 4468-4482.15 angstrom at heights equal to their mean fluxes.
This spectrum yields 0.80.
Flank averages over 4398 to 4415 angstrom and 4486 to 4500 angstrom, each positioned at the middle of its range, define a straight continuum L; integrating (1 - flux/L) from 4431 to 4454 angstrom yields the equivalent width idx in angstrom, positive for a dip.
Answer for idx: -1.1 angstrom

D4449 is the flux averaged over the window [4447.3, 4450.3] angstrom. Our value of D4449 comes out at 11.5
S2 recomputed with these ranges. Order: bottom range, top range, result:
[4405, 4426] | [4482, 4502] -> 1.11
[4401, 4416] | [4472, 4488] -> 1.20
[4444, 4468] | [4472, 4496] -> 1.09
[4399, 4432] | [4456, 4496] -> 1.08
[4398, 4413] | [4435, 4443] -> 1.10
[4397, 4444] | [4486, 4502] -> 1.08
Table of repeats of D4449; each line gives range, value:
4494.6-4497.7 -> 11.1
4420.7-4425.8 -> 10.2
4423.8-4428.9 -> 11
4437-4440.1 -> 10.8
